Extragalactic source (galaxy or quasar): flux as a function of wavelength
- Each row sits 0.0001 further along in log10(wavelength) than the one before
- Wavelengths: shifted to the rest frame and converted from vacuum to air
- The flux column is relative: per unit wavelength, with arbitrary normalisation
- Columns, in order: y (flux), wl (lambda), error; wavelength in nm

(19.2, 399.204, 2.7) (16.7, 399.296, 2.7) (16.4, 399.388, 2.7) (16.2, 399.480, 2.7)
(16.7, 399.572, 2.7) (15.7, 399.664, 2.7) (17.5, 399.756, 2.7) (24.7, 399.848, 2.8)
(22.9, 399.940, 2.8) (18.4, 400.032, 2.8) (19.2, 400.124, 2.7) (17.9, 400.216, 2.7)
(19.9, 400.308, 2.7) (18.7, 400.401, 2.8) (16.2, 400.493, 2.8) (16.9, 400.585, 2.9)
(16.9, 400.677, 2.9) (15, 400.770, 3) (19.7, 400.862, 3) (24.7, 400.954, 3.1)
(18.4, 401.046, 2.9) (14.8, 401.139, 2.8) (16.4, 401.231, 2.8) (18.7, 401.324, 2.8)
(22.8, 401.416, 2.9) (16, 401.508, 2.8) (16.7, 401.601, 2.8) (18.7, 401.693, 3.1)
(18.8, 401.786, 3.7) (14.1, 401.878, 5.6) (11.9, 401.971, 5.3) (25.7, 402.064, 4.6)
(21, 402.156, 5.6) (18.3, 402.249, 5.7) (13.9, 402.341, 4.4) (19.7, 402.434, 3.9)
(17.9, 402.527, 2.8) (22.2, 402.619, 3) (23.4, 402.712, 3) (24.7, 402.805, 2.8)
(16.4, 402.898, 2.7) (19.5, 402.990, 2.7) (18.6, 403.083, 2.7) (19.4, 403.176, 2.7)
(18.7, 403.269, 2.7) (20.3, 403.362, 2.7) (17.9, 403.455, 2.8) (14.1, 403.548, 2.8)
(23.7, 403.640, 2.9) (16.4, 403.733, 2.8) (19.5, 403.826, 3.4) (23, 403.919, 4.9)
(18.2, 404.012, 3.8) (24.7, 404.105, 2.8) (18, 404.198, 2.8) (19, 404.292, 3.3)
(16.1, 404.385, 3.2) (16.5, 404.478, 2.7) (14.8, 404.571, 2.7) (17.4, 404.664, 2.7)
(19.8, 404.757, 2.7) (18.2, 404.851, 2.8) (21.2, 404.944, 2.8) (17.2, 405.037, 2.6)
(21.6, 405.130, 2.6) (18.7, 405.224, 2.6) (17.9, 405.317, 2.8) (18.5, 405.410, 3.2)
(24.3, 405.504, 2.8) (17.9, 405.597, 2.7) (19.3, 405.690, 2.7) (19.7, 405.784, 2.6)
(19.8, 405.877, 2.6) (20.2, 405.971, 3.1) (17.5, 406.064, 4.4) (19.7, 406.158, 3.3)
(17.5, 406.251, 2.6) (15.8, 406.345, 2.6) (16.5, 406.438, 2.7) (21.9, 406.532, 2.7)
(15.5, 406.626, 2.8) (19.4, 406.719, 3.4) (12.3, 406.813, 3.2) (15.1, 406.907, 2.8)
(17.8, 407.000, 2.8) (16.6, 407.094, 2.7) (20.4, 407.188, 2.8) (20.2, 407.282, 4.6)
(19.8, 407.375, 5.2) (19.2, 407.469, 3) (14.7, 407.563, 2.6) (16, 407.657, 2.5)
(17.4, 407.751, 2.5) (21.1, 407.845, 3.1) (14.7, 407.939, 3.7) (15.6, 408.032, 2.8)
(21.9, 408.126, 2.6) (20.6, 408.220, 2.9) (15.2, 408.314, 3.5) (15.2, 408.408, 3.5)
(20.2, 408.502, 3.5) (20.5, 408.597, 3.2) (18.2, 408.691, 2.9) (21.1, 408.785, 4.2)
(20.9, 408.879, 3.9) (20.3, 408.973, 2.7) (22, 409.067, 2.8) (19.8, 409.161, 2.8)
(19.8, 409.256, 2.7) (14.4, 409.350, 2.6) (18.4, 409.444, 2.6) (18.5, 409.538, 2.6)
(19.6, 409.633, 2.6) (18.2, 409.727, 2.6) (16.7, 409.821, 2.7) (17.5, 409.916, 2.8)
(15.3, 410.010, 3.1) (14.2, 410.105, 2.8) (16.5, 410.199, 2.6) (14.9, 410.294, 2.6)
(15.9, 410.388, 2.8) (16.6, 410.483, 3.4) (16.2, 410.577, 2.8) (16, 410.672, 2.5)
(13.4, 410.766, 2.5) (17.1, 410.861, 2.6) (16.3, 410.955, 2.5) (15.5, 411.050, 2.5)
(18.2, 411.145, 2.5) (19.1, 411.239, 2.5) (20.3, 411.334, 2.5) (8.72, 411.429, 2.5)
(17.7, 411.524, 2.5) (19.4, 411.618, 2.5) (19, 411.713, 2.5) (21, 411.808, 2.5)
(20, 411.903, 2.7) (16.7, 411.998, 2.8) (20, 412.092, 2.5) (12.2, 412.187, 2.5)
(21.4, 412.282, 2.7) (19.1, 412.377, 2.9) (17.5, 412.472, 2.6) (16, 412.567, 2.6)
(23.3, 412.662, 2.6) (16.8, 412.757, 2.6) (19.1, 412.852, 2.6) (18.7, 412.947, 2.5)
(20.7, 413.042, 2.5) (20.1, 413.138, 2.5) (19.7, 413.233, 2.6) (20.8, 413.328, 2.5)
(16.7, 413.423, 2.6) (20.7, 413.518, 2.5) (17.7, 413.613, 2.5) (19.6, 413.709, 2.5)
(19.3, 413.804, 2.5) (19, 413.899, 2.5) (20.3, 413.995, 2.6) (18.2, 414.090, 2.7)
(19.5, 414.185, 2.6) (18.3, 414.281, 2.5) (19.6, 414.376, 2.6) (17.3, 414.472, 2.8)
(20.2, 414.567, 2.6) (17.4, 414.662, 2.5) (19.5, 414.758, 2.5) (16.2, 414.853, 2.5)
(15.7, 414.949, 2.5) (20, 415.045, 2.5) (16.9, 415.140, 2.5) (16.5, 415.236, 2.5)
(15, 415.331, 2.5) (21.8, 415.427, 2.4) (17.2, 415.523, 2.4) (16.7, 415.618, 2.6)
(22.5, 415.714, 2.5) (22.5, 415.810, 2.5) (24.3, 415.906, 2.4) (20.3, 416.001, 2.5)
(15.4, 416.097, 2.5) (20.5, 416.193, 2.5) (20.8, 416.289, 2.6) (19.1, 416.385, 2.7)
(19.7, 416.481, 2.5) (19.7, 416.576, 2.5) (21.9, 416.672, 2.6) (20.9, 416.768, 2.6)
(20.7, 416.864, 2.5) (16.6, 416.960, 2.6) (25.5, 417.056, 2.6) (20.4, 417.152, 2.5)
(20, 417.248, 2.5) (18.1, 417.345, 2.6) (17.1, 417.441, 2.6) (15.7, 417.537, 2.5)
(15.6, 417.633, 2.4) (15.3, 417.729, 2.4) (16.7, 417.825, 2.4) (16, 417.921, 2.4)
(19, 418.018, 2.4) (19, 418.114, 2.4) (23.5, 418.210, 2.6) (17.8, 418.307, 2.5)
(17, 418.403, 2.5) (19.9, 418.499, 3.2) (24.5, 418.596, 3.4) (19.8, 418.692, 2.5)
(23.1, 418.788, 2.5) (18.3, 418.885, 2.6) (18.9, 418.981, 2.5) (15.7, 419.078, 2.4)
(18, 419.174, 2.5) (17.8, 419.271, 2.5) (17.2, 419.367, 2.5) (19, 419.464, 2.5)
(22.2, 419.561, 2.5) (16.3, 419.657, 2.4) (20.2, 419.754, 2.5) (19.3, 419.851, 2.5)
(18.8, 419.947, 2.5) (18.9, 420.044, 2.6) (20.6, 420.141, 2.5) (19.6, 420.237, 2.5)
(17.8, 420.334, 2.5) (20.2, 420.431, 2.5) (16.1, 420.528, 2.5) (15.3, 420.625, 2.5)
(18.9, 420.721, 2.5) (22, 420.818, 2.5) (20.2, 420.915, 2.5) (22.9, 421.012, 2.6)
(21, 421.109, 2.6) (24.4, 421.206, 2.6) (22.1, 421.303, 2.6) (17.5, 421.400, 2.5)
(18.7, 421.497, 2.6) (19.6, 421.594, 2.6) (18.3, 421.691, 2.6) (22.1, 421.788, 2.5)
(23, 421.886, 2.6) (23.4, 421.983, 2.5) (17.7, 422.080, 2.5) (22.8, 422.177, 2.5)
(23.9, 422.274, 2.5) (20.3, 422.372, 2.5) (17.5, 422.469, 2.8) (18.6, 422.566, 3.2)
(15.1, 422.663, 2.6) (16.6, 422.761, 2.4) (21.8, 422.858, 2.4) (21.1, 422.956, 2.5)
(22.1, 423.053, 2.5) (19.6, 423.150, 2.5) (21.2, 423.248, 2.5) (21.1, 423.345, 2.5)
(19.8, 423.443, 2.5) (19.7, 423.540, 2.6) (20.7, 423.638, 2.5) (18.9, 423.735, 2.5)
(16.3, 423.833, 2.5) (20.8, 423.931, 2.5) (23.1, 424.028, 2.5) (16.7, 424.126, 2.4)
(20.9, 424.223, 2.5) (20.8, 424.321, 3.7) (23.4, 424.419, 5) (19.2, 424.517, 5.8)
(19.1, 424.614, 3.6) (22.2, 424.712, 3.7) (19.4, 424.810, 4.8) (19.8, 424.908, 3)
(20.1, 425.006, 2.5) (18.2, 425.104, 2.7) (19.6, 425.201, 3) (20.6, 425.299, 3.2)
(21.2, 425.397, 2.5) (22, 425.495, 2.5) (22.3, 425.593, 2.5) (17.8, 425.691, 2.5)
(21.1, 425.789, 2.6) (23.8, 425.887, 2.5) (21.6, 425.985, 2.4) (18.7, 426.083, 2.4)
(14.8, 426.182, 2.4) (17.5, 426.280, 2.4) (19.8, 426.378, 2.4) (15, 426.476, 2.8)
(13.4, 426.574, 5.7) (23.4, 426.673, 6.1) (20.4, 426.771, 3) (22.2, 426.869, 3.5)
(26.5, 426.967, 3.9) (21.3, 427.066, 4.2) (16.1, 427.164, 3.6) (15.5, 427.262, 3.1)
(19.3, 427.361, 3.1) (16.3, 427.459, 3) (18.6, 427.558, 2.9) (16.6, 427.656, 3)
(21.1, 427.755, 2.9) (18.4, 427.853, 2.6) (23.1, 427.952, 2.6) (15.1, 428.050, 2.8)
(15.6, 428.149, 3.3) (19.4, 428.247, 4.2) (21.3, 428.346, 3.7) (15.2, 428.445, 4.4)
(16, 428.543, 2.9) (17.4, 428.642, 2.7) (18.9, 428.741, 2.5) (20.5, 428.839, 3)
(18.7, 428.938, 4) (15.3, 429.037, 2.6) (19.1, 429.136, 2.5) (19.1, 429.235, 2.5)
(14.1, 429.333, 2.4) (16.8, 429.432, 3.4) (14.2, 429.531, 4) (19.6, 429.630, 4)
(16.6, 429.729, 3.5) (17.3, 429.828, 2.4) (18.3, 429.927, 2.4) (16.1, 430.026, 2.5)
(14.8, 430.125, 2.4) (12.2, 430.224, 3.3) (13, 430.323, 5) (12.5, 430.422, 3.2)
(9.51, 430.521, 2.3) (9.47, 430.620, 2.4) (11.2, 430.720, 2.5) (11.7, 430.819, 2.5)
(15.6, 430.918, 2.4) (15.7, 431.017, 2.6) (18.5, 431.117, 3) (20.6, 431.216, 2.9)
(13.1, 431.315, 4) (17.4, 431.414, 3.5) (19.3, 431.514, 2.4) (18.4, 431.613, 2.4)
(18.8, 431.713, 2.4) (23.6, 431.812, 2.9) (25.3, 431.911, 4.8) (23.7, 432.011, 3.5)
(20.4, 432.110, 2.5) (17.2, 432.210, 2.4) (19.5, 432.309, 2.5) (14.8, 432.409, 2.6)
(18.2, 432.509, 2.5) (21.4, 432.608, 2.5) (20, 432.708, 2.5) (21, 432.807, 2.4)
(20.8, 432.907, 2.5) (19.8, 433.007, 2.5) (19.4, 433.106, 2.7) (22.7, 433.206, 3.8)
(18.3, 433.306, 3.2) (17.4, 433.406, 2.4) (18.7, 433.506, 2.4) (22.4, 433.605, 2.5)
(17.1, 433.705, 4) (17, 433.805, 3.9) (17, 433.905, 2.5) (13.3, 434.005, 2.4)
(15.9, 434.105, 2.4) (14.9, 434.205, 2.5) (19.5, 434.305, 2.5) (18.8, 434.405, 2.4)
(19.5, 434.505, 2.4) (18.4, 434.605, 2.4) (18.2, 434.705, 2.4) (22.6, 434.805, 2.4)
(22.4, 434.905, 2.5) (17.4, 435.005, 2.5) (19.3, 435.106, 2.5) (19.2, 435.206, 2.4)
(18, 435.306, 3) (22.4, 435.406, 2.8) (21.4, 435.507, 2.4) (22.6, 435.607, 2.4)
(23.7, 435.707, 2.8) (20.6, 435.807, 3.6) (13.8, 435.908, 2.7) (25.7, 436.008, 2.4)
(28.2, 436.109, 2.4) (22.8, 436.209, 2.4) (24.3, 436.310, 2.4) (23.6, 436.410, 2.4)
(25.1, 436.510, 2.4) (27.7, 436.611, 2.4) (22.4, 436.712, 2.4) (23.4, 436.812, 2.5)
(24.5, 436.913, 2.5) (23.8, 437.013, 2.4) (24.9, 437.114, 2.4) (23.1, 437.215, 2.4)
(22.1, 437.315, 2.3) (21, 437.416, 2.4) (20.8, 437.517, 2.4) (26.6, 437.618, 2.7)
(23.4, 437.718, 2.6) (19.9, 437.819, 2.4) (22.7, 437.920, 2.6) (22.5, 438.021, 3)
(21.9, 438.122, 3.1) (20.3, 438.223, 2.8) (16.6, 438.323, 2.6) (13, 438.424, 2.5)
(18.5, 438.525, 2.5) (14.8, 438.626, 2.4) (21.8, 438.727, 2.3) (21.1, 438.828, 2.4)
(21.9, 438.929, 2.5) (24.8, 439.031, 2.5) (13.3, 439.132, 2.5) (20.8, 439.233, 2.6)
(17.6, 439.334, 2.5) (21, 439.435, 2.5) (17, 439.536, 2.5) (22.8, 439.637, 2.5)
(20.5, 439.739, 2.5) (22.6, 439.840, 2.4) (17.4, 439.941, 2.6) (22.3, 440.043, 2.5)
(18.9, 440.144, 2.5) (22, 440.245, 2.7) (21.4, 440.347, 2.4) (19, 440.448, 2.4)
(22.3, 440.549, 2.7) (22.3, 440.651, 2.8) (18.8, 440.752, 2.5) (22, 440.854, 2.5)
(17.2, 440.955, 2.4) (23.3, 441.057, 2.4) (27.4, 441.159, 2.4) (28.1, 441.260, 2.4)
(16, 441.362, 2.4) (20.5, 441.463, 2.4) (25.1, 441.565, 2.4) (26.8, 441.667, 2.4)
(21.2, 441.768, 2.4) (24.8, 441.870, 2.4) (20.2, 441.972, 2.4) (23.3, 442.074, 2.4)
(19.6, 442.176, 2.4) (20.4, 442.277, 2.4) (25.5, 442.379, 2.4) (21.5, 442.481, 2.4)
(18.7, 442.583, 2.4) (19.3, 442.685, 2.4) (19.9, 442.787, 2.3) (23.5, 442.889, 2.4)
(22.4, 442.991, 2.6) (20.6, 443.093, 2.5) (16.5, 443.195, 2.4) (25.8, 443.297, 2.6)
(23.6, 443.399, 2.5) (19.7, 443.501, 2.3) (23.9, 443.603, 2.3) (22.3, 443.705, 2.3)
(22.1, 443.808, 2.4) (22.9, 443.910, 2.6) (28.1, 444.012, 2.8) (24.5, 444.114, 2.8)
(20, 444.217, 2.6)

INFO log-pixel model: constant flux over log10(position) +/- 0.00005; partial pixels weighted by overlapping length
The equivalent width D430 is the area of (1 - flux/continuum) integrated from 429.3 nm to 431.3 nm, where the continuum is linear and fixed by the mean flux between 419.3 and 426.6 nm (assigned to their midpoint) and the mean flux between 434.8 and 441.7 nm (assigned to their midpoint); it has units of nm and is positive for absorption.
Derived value 0.557 nm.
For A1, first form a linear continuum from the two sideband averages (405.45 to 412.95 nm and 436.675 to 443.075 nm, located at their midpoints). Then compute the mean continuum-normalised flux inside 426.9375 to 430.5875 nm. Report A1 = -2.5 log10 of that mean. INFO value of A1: 0.17 mag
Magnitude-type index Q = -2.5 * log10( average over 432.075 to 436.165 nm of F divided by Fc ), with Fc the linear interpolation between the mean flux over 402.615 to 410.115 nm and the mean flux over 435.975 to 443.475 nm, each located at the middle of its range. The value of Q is 0.09 mag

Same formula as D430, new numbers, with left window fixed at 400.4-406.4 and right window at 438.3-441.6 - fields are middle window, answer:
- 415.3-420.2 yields 0.04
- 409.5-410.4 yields 0.11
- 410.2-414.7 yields 0.25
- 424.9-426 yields -0.05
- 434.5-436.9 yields -0.20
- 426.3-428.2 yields 0.10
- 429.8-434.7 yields 0.61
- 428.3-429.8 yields 0.18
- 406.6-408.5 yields 0.14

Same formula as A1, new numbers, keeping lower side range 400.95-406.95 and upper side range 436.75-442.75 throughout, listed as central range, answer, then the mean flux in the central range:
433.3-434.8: 0.166 mag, 17.9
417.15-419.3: 0.066 mag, 18.5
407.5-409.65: 0.029 mag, 18.5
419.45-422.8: 0.009 mag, 19.8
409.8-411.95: 0.146 mag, 16.8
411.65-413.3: 0.021 mag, 18.9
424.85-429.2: 0.071 mag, 19.1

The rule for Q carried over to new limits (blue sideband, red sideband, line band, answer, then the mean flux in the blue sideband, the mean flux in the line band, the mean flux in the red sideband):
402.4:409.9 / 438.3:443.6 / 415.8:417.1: -0.06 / 18.7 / 20.5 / 20.9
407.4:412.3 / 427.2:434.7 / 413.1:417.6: -0.09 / 17.7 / 19.2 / 17.6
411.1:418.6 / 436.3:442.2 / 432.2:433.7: 0.08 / 18.8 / 19.4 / 21.5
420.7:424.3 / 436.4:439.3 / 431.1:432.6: 0.09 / 20.3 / 19.3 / 21.5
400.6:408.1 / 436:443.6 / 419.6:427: 0.01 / 18.5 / 20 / 21.7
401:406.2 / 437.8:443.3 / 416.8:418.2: 0.07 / 18.9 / 18.4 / 20.9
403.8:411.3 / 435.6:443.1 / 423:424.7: -0.02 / 18.1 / 20.3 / 21.6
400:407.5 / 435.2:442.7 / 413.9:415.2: 0.07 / 18.6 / 18.4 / 21.6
